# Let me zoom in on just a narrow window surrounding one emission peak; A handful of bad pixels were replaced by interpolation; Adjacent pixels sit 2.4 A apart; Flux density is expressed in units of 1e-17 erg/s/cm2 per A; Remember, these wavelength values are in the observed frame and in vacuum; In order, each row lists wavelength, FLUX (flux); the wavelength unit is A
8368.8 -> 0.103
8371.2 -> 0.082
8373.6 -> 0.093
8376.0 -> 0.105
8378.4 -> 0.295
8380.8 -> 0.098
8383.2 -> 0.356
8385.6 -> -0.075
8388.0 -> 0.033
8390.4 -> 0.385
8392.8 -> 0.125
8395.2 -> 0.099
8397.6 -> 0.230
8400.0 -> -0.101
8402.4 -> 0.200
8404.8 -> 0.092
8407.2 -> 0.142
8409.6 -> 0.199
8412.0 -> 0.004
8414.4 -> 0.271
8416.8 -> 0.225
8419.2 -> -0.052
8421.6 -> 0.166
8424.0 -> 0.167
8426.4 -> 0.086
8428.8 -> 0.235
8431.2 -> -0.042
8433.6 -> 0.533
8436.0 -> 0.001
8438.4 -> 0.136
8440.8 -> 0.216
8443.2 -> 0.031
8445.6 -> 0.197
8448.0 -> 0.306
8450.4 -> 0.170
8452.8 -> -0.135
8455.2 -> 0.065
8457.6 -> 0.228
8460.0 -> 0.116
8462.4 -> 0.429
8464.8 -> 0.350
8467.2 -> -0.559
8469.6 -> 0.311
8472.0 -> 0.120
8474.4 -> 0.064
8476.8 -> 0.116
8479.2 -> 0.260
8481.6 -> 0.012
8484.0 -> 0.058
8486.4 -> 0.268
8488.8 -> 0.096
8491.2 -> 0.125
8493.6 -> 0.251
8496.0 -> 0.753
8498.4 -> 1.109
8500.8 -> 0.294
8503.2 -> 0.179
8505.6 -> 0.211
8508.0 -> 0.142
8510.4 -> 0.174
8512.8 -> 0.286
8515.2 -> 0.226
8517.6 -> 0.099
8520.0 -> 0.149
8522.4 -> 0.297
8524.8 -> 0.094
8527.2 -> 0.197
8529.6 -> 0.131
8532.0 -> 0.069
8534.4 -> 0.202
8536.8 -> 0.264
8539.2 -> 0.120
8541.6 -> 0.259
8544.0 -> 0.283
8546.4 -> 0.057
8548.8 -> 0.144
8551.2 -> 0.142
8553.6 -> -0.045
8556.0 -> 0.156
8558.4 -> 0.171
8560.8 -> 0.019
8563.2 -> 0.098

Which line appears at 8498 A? H-gamma 4340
